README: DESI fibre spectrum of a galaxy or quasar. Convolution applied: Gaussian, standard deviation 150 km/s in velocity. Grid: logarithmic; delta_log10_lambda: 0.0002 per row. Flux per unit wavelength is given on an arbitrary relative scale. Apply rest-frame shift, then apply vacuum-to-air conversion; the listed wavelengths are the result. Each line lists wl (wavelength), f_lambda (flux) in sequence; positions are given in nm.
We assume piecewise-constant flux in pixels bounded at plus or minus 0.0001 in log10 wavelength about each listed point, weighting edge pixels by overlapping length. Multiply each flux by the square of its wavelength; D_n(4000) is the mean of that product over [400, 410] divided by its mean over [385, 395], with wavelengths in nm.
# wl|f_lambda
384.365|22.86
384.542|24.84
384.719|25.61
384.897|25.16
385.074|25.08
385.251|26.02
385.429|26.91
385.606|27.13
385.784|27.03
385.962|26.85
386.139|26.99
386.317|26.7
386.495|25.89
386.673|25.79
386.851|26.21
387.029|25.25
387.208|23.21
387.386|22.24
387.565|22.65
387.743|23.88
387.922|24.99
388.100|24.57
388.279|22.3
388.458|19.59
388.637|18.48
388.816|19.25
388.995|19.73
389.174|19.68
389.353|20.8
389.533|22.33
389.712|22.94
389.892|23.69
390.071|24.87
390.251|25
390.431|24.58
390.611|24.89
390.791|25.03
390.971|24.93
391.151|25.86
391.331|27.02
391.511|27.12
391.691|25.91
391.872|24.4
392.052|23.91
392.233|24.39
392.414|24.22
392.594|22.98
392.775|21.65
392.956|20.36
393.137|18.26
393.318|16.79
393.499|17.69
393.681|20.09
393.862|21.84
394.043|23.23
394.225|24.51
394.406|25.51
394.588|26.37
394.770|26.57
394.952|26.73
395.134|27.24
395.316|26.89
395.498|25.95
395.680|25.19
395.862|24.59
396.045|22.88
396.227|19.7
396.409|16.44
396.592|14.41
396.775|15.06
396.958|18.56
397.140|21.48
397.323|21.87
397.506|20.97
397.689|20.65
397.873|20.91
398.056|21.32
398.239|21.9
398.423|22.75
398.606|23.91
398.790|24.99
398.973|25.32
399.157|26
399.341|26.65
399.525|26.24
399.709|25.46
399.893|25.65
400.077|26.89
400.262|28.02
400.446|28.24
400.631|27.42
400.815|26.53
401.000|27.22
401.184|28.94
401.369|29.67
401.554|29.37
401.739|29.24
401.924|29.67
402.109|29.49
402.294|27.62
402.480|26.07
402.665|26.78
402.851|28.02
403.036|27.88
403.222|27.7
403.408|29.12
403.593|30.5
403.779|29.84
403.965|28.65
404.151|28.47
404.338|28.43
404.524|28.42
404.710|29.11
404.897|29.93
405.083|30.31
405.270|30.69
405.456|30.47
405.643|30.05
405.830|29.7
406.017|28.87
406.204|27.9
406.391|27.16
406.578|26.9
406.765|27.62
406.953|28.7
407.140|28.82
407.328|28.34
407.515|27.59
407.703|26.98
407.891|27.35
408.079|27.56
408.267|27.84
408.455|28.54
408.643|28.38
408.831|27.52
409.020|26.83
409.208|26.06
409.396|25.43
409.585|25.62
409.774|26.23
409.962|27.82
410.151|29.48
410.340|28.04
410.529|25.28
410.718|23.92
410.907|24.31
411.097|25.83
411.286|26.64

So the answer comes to 1.3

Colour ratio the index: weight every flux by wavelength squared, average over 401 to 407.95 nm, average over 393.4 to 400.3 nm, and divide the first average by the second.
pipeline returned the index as 1.3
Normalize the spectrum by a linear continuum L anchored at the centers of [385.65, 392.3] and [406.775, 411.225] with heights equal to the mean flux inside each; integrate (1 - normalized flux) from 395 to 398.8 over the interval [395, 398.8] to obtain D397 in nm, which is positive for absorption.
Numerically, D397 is 0.52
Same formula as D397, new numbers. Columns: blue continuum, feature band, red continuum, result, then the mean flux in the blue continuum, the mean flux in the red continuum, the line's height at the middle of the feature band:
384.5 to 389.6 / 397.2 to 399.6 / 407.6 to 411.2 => 0.20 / 24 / 26.8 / 25.4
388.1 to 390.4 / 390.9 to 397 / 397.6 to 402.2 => 0.19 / 21.7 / 26.1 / 23.7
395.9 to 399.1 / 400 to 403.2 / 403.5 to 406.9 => -0.36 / 20.9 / 29.1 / 25.2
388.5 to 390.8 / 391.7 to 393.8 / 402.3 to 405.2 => 0.19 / 22.3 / 28.6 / 23.6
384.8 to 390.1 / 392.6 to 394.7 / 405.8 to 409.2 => 0.29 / 23.9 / 27.8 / 25.1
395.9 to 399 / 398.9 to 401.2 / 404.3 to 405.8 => -0.28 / 20.7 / 29.7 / 23.8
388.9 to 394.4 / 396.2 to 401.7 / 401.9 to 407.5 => 0.50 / 23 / 28.7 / 26.2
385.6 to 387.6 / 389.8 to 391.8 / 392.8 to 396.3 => -0.09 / 25.5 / 23.2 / 24.3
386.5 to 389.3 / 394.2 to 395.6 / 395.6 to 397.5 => -0.39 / 22.6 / 20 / 20.5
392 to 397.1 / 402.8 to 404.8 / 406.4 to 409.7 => -0.23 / 22.2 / 27.4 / 25.8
